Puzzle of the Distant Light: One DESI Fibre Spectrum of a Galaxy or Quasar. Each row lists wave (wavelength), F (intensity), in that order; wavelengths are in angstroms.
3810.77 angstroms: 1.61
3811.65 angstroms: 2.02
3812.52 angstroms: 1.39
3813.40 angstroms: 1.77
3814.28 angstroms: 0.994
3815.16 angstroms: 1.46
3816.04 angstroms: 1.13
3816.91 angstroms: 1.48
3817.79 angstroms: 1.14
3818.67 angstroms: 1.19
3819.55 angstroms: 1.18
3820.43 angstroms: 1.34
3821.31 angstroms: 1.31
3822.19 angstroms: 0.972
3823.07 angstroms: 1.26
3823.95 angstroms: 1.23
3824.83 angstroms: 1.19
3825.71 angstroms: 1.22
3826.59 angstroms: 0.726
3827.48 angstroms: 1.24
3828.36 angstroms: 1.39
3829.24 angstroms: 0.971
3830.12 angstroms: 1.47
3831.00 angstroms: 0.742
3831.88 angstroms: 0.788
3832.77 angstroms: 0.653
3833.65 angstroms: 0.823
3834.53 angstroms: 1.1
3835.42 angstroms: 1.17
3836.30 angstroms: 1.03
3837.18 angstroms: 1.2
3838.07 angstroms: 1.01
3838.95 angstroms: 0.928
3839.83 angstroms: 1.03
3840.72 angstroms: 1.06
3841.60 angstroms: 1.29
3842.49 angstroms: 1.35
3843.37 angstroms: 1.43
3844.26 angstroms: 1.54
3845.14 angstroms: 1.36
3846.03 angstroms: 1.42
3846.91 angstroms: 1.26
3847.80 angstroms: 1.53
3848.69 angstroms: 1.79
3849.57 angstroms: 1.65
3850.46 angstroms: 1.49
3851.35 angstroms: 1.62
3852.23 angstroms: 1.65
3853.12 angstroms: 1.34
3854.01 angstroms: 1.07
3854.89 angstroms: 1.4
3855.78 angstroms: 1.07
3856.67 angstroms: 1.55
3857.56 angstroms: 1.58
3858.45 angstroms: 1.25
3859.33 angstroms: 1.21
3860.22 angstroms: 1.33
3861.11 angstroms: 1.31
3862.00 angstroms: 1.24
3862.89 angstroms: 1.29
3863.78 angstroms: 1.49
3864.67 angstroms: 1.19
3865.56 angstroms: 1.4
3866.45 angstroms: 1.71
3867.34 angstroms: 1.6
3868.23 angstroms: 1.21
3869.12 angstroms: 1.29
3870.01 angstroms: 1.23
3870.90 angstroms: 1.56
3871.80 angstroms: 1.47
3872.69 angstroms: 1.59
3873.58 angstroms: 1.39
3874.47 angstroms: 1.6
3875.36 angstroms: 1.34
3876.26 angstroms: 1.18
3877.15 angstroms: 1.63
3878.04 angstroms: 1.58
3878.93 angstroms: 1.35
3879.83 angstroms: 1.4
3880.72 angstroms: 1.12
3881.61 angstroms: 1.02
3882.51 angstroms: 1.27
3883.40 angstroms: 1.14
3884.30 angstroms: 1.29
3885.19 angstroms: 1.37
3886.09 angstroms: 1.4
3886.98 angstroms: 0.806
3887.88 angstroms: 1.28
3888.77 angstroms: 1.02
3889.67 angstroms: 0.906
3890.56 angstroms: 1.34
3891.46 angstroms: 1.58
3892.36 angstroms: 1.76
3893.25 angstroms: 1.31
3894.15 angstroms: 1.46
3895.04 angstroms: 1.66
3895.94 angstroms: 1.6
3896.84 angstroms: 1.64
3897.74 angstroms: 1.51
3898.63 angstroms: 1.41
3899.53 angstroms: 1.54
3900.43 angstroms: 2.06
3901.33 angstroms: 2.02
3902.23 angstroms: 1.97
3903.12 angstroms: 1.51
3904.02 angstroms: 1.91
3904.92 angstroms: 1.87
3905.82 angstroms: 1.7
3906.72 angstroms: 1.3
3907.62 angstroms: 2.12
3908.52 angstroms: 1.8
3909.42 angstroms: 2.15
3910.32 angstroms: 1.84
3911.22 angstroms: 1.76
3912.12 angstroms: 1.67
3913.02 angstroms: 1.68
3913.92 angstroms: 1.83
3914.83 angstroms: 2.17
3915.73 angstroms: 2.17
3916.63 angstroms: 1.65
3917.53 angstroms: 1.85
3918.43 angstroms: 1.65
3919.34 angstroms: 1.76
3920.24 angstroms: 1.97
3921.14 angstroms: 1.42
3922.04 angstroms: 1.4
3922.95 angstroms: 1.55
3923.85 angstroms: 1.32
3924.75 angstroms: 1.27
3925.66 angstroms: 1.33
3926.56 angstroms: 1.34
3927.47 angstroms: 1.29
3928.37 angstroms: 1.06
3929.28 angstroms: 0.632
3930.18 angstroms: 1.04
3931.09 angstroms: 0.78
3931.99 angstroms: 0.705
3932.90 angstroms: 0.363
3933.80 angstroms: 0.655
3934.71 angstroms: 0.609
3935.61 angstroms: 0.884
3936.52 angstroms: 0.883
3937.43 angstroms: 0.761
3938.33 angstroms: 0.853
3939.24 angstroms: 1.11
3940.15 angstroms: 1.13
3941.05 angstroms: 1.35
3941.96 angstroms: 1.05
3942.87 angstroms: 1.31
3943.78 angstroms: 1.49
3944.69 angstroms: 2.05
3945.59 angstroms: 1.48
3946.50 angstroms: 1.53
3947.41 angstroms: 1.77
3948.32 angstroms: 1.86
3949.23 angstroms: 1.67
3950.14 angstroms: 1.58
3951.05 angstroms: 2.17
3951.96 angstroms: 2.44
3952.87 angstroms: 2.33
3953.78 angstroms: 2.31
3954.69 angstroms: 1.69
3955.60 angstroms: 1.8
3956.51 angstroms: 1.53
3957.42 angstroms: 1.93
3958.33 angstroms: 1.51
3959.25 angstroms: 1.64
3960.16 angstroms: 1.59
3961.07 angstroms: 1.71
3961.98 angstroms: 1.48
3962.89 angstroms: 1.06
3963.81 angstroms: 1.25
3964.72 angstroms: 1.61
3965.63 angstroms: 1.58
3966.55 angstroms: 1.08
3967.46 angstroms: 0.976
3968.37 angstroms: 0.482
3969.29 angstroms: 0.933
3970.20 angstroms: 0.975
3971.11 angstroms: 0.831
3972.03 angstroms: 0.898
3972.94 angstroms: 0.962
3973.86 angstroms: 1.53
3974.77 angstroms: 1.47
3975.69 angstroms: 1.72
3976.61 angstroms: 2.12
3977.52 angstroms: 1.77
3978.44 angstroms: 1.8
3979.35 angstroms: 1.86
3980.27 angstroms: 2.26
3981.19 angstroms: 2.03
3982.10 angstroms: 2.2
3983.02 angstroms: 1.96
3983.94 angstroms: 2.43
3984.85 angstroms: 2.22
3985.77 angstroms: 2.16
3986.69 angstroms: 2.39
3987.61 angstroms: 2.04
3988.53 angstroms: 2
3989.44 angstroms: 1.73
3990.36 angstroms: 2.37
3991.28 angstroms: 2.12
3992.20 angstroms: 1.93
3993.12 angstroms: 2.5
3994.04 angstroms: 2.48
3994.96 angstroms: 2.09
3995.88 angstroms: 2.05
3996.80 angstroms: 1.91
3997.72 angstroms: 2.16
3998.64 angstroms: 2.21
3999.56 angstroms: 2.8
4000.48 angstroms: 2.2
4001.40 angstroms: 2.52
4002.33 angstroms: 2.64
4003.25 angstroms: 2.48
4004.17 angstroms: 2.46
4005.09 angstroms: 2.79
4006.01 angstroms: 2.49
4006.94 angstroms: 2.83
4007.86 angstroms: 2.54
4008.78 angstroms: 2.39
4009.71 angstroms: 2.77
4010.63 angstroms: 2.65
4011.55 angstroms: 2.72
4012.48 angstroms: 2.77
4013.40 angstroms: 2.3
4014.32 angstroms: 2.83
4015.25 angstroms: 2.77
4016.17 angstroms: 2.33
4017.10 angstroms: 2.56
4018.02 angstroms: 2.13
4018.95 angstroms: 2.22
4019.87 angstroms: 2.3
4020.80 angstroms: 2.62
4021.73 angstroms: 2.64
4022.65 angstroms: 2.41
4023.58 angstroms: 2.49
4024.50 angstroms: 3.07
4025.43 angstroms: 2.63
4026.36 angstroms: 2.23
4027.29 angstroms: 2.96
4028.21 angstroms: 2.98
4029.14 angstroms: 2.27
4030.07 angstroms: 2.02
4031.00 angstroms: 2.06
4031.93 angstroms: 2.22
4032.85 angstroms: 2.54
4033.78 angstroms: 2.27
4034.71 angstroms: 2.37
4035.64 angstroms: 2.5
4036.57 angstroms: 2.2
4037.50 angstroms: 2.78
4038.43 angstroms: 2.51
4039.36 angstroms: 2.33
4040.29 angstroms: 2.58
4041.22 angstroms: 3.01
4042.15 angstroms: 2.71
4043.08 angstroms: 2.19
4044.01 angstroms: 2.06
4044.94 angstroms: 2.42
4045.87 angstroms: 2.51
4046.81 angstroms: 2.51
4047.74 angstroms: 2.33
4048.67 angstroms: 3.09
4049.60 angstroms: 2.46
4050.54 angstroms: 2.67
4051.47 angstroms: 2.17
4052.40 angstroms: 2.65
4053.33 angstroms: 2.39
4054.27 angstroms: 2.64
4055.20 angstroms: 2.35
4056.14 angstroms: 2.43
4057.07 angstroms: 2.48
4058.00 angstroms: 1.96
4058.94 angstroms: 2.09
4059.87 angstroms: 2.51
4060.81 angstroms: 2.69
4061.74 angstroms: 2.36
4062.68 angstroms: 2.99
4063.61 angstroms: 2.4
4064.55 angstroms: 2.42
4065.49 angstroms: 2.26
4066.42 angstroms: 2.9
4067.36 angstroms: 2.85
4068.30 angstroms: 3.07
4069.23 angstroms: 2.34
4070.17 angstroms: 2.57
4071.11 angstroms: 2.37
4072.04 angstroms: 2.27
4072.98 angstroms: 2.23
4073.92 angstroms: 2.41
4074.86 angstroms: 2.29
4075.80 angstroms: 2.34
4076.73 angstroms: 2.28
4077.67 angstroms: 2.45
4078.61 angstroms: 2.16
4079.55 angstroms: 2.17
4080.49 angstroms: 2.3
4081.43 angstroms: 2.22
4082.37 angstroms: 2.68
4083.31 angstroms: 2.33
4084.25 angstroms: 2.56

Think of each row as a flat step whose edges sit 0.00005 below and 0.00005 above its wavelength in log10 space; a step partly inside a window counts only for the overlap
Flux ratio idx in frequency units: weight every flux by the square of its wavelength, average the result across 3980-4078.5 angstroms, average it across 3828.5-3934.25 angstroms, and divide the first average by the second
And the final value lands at 1.88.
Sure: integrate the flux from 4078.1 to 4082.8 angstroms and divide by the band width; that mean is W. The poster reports 2.3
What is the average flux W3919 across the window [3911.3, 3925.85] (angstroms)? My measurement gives 1.68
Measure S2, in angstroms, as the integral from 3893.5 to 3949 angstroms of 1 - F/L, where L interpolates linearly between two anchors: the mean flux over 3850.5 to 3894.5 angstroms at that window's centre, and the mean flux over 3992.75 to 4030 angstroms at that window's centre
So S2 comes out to 8.34 angstroms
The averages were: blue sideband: 1.35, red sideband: 2.5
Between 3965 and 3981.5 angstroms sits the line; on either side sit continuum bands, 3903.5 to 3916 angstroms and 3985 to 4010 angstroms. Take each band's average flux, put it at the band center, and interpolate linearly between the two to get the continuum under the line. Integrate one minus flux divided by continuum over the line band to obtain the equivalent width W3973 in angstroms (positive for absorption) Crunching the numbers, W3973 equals 6.0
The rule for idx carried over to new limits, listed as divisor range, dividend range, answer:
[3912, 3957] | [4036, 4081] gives 1.81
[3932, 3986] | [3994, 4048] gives 1.70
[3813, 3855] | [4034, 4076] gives 2.24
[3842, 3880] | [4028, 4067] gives 1.91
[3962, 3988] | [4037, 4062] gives 1.62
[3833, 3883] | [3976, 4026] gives 1.89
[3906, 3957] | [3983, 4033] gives 1.69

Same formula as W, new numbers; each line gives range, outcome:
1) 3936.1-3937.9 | 0.823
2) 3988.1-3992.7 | 2.04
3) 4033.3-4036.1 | 2.38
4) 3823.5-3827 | 1.1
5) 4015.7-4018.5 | 2.34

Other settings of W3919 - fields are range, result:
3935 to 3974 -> 1.42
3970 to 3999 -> 1.92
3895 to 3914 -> 1.75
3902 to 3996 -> 1.59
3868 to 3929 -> 1.52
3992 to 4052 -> 2.47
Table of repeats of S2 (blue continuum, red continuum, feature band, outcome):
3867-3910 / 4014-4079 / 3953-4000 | 6.28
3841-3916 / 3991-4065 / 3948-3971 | 5.18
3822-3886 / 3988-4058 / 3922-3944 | 9.53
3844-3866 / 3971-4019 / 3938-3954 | 2.45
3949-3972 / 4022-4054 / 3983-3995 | -2.00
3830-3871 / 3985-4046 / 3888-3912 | -0.08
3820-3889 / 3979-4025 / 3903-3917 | -1.11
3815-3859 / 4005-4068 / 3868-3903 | 2.94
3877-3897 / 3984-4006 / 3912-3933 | 2.64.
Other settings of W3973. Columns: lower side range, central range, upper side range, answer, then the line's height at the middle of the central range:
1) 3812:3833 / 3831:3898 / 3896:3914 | 6.9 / 1.48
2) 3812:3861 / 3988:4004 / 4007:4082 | -0.4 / 2.19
